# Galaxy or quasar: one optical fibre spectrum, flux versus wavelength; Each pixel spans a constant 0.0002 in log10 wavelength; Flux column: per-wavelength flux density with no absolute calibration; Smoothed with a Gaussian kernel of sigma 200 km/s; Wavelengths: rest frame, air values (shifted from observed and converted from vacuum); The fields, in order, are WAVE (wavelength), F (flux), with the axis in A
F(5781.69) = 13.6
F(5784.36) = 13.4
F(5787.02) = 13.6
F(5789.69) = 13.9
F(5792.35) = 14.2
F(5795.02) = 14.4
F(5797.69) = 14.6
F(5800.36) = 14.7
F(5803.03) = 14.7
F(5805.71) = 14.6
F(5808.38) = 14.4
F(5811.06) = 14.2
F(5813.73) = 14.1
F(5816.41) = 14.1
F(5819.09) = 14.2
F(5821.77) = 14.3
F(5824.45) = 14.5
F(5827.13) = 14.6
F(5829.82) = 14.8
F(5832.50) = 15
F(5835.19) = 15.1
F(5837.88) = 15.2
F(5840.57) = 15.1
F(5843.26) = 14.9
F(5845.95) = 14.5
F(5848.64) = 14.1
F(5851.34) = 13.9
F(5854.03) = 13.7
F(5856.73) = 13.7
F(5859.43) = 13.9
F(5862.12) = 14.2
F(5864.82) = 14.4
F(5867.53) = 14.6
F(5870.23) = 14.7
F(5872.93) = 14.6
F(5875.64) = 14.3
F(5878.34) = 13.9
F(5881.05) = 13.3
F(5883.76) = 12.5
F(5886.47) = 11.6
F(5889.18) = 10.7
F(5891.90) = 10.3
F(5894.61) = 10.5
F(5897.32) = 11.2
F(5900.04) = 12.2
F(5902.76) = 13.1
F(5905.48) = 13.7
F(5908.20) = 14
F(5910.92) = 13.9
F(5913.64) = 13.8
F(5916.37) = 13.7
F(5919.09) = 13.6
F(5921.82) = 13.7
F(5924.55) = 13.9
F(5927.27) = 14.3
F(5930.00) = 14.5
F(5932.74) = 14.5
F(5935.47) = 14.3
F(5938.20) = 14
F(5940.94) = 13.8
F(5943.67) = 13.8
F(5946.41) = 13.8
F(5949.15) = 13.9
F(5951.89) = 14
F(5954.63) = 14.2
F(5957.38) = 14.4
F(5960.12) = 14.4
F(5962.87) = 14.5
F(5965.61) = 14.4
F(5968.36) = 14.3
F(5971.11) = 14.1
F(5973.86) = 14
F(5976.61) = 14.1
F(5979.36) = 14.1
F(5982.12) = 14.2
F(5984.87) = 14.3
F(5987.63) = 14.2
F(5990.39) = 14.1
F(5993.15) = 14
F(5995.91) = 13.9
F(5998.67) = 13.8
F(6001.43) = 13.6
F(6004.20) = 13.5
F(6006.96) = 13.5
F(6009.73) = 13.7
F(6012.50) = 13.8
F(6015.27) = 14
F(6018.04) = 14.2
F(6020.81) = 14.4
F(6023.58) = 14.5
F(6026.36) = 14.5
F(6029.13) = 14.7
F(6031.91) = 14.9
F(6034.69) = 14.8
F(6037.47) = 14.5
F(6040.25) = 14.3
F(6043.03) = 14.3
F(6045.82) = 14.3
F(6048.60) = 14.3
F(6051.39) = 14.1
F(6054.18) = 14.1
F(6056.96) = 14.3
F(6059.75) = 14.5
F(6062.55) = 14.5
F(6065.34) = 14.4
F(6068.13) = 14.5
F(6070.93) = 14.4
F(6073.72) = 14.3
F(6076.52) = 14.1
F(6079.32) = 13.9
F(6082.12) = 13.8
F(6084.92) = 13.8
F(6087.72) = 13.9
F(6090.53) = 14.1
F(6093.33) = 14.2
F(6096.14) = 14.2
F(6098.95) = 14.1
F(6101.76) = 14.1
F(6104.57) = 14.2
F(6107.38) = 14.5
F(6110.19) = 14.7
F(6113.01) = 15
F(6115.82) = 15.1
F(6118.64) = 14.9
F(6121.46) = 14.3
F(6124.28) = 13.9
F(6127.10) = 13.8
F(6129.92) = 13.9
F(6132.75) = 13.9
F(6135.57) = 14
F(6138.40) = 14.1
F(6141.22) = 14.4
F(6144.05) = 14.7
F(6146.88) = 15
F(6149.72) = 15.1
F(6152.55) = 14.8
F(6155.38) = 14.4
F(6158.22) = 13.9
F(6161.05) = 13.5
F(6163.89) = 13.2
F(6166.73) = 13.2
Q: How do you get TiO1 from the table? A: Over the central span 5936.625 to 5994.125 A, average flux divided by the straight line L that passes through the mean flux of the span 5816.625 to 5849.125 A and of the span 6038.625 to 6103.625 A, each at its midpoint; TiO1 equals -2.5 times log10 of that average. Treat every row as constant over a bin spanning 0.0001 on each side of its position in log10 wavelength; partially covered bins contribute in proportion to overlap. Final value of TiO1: 0.02 mag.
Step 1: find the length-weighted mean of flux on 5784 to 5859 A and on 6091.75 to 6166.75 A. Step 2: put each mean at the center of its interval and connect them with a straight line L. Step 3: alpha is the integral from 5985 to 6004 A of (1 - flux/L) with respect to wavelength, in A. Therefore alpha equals 0.52 A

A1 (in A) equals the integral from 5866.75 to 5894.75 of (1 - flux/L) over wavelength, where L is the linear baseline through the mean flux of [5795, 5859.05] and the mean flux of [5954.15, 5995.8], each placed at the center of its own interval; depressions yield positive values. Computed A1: 2.9 A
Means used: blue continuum 14.5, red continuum 14.2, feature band 12.9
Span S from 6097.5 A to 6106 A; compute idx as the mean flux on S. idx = 14.1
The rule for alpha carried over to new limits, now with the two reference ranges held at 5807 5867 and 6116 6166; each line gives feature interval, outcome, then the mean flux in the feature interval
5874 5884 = 0.51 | 13.6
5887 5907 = 3.73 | 11.7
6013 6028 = 0.00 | 14.3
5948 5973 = 0.16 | 14.2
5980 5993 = 0.13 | 14.2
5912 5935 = 0.55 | 14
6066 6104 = 0.39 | 14.1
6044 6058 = 0.06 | 14.2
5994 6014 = 0.86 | 13.7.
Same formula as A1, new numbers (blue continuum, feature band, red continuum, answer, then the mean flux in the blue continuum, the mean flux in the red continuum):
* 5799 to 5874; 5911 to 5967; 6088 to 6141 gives 1.2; 14.5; 14.3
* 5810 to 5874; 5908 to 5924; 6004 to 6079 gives 0.7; 14.4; 14.3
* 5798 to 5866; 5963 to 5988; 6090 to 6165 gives 0.3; 14.4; 14.3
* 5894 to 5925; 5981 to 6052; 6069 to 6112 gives -2.2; 13.1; 14.2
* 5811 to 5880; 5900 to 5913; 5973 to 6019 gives 0.6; 14.4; 13.9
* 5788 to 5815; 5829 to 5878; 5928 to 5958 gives -0.7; 14.4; 14.1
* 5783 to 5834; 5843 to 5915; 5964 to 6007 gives 4.5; 14.3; 14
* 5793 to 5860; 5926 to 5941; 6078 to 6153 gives 0.1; 14.5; 14.3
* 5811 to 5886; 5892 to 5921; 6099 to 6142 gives 2.9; 14.3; 14.3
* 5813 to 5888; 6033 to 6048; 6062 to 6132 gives -0.2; 14.2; 14.3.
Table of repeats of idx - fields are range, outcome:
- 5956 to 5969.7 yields 14.4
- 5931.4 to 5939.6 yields 14.3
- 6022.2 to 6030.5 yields 14.6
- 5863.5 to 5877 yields 14.5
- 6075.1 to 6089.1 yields 13.9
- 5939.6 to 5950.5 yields 13.8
